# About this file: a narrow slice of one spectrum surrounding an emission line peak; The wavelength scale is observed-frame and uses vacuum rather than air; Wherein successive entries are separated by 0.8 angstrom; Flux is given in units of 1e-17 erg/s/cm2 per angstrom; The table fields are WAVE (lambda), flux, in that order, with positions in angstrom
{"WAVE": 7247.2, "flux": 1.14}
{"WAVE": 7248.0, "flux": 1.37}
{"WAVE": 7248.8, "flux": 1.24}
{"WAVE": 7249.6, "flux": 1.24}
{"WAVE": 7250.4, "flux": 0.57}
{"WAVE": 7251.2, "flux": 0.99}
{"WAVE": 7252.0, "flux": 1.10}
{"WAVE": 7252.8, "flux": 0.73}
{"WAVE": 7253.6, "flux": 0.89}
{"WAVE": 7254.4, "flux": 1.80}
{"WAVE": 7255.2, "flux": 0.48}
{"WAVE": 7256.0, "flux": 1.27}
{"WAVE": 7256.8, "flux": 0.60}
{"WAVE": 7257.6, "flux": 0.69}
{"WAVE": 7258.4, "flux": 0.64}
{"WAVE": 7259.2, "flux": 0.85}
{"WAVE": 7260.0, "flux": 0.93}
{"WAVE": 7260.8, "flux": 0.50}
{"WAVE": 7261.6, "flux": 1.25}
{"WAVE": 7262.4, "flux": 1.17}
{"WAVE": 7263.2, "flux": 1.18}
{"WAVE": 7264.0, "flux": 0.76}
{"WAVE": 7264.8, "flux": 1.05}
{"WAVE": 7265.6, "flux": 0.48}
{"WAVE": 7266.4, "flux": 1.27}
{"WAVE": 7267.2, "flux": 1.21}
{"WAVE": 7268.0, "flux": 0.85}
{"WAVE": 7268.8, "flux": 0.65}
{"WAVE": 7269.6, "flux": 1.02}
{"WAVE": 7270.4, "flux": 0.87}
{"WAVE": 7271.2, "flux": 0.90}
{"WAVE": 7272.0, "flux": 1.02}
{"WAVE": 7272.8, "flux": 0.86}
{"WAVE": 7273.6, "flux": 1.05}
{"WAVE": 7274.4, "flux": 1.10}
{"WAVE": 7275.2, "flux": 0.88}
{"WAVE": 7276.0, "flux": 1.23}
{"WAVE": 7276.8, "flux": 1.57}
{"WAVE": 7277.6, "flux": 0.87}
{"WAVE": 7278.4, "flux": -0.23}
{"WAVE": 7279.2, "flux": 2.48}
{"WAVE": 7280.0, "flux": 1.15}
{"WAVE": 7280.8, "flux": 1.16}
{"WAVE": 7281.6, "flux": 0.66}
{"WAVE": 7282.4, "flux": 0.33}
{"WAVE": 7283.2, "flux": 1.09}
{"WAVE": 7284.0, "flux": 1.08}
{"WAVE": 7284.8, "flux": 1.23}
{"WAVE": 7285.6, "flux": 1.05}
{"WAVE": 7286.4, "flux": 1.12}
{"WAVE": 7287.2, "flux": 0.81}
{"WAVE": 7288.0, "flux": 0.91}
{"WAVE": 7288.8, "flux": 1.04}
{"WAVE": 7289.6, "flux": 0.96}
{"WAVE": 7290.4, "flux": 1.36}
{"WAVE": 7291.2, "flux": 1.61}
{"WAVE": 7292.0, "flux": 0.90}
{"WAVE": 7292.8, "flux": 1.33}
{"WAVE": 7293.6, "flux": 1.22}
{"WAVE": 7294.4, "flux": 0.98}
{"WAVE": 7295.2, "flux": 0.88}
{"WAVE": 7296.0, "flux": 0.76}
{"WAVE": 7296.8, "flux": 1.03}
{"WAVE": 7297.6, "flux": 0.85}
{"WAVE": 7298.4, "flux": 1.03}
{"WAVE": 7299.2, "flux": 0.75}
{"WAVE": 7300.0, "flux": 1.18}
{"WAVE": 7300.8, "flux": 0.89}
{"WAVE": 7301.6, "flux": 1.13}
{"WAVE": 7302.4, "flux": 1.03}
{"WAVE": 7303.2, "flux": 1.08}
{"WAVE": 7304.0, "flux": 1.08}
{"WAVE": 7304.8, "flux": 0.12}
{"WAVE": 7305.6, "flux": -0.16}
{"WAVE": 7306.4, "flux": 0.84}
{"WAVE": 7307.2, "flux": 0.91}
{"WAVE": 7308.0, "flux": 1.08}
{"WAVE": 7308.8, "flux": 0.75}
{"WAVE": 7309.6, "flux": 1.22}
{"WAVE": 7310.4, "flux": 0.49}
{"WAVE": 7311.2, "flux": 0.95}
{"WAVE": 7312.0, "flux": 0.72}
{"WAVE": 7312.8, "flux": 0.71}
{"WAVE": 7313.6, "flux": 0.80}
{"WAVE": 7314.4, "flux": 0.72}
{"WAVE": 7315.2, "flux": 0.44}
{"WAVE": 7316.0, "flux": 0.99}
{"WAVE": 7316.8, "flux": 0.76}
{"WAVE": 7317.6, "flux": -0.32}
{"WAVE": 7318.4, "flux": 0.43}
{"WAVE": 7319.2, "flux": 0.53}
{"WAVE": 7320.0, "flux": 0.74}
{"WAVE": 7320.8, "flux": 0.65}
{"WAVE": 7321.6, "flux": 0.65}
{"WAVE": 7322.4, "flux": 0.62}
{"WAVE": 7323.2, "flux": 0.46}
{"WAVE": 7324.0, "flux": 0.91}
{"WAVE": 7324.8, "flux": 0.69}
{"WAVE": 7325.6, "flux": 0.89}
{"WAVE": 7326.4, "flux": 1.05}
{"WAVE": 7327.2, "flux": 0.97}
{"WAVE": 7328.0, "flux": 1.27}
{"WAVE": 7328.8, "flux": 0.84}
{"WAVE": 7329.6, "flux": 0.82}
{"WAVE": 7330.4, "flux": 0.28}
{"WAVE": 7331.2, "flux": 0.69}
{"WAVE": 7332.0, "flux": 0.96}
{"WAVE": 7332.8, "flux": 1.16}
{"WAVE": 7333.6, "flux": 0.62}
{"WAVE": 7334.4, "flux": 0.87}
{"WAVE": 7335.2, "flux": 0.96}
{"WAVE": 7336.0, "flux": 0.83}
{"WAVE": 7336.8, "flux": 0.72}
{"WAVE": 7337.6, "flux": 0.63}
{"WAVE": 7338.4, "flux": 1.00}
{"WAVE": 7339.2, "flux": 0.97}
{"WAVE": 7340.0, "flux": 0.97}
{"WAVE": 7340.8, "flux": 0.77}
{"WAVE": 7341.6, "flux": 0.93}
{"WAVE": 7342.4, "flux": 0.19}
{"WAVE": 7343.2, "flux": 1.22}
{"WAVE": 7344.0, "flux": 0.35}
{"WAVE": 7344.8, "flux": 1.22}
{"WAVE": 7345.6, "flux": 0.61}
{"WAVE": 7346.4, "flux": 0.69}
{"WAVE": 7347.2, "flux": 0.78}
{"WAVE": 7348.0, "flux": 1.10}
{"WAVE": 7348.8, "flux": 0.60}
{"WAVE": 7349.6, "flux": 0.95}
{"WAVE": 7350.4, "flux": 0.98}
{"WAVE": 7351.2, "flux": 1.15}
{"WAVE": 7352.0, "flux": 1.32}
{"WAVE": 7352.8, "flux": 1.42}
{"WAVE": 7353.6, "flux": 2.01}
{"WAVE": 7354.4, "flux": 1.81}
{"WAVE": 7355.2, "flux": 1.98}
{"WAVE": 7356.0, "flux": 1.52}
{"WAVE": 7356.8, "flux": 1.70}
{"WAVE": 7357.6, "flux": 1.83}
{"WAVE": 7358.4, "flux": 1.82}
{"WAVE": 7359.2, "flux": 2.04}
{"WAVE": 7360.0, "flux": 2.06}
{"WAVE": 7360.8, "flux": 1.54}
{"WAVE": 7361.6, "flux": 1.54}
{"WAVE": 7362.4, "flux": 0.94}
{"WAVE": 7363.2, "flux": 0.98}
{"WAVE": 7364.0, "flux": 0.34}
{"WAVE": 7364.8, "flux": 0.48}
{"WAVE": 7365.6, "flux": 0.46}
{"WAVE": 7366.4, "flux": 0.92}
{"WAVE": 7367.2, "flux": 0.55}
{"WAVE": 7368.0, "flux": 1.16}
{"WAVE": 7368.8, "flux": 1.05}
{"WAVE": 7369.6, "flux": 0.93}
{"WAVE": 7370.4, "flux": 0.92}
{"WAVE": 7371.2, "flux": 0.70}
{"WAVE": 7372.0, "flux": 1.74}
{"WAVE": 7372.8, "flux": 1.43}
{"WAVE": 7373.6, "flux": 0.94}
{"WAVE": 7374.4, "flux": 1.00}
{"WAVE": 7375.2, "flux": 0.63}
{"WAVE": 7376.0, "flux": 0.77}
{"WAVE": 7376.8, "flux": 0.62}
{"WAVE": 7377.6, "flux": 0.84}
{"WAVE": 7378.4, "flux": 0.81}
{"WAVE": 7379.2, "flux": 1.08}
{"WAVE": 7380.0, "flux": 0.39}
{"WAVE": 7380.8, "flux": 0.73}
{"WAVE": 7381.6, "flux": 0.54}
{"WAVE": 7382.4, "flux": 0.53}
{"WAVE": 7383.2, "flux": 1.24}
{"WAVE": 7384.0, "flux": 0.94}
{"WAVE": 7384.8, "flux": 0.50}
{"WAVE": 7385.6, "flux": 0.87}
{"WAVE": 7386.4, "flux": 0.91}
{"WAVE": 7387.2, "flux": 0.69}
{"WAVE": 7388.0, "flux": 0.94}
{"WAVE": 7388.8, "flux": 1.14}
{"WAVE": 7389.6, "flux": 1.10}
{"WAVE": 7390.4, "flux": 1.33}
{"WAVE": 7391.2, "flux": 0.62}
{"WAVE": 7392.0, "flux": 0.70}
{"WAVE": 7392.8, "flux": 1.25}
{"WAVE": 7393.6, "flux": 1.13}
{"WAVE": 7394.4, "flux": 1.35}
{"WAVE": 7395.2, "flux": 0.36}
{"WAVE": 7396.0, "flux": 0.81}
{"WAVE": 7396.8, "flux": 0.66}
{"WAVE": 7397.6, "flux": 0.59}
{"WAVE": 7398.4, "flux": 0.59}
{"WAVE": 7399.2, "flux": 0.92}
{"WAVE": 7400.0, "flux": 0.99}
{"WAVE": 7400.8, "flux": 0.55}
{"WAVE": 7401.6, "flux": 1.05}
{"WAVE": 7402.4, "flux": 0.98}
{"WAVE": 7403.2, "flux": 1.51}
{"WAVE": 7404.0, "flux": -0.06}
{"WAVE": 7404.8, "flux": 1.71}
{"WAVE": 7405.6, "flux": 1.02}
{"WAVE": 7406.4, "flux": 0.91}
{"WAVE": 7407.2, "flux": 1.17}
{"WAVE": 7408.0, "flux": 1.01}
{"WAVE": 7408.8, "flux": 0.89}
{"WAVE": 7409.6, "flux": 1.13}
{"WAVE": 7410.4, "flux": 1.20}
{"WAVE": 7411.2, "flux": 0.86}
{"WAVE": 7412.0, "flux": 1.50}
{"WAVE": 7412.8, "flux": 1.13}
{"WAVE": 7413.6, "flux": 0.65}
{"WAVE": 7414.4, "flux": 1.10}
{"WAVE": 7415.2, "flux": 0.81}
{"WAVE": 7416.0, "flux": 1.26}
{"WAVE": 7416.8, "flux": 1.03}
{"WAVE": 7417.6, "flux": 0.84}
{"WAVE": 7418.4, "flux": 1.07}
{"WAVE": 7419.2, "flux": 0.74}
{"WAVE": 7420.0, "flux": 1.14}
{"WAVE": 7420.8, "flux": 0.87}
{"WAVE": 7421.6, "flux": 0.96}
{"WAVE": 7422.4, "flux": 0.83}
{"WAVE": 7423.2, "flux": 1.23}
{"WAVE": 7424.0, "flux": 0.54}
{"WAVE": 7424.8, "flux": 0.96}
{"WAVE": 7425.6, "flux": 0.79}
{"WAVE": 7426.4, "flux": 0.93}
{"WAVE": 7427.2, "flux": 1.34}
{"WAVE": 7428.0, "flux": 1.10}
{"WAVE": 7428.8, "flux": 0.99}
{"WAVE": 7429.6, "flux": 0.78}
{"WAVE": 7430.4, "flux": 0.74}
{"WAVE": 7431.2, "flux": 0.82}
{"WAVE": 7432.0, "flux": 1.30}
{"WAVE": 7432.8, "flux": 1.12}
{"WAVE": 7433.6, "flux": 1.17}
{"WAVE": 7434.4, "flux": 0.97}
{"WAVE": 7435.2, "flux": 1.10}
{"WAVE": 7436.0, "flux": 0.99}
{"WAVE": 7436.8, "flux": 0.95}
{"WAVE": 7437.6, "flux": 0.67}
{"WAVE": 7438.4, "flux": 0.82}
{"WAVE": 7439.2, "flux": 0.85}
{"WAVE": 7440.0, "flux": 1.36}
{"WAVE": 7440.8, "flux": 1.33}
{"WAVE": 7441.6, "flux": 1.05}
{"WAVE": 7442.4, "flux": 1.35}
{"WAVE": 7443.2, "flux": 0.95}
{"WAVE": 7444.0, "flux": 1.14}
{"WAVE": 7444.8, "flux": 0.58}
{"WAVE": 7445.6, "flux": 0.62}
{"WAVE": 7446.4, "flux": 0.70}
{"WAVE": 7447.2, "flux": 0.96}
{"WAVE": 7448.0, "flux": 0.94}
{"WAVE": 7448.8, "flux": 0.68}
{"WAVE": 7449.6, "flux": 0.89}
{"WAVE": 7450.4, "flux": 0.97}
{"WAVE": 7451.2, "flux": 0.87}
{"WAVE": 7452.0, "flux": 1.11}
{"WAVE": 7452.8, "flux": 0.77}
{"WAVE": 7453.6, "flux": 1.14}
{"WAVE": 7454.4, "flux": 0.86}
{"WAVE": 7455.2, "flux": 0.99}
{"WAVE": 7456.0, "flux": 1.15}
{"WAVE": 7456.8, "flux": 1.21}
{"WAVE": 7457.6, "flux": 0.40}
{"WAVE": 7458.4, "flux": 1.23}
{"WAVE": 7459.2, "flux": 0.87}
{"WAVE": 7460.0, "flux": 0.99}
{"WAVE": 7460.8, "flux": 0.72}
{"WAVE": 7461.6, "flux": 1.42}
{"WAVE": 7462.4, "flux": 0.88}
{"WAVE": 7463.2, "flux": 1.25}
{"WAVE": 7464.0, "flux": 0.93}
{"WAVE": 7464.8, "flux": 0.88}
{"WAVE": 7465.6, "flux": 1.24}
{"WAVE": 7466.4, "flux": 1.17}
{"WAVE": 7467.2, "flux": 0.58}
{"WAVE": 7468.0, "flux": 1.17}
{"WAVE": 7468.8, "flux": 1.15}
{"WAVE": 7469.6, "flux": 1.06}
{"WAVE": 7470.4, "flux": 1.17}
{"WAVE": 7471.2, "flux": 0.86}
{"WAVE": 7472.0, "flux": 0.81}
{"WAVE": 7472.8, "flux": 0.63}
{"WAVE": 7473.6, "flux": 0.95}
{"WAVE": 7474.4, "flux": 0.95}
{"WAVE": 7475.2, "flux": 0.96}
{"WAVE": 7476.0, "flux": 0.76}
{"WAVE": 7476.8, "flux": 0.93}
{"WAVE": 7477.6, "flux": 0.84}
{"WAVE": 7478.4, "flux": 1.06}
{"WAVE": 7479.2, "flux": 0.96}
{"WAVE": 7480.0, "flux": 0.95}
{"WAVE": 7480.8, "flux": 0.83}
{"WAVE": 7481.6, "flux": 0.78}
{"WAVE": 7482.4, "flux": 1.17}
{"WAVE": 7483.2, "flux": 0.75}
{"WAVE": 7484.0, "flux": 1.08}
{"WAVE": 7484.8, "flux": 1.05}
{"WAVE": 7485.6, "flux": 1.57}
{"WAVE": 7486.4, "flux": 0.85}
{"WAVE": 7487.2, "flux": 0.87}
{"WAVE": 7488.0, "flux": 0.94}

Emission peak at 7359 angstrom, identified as Hbeta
